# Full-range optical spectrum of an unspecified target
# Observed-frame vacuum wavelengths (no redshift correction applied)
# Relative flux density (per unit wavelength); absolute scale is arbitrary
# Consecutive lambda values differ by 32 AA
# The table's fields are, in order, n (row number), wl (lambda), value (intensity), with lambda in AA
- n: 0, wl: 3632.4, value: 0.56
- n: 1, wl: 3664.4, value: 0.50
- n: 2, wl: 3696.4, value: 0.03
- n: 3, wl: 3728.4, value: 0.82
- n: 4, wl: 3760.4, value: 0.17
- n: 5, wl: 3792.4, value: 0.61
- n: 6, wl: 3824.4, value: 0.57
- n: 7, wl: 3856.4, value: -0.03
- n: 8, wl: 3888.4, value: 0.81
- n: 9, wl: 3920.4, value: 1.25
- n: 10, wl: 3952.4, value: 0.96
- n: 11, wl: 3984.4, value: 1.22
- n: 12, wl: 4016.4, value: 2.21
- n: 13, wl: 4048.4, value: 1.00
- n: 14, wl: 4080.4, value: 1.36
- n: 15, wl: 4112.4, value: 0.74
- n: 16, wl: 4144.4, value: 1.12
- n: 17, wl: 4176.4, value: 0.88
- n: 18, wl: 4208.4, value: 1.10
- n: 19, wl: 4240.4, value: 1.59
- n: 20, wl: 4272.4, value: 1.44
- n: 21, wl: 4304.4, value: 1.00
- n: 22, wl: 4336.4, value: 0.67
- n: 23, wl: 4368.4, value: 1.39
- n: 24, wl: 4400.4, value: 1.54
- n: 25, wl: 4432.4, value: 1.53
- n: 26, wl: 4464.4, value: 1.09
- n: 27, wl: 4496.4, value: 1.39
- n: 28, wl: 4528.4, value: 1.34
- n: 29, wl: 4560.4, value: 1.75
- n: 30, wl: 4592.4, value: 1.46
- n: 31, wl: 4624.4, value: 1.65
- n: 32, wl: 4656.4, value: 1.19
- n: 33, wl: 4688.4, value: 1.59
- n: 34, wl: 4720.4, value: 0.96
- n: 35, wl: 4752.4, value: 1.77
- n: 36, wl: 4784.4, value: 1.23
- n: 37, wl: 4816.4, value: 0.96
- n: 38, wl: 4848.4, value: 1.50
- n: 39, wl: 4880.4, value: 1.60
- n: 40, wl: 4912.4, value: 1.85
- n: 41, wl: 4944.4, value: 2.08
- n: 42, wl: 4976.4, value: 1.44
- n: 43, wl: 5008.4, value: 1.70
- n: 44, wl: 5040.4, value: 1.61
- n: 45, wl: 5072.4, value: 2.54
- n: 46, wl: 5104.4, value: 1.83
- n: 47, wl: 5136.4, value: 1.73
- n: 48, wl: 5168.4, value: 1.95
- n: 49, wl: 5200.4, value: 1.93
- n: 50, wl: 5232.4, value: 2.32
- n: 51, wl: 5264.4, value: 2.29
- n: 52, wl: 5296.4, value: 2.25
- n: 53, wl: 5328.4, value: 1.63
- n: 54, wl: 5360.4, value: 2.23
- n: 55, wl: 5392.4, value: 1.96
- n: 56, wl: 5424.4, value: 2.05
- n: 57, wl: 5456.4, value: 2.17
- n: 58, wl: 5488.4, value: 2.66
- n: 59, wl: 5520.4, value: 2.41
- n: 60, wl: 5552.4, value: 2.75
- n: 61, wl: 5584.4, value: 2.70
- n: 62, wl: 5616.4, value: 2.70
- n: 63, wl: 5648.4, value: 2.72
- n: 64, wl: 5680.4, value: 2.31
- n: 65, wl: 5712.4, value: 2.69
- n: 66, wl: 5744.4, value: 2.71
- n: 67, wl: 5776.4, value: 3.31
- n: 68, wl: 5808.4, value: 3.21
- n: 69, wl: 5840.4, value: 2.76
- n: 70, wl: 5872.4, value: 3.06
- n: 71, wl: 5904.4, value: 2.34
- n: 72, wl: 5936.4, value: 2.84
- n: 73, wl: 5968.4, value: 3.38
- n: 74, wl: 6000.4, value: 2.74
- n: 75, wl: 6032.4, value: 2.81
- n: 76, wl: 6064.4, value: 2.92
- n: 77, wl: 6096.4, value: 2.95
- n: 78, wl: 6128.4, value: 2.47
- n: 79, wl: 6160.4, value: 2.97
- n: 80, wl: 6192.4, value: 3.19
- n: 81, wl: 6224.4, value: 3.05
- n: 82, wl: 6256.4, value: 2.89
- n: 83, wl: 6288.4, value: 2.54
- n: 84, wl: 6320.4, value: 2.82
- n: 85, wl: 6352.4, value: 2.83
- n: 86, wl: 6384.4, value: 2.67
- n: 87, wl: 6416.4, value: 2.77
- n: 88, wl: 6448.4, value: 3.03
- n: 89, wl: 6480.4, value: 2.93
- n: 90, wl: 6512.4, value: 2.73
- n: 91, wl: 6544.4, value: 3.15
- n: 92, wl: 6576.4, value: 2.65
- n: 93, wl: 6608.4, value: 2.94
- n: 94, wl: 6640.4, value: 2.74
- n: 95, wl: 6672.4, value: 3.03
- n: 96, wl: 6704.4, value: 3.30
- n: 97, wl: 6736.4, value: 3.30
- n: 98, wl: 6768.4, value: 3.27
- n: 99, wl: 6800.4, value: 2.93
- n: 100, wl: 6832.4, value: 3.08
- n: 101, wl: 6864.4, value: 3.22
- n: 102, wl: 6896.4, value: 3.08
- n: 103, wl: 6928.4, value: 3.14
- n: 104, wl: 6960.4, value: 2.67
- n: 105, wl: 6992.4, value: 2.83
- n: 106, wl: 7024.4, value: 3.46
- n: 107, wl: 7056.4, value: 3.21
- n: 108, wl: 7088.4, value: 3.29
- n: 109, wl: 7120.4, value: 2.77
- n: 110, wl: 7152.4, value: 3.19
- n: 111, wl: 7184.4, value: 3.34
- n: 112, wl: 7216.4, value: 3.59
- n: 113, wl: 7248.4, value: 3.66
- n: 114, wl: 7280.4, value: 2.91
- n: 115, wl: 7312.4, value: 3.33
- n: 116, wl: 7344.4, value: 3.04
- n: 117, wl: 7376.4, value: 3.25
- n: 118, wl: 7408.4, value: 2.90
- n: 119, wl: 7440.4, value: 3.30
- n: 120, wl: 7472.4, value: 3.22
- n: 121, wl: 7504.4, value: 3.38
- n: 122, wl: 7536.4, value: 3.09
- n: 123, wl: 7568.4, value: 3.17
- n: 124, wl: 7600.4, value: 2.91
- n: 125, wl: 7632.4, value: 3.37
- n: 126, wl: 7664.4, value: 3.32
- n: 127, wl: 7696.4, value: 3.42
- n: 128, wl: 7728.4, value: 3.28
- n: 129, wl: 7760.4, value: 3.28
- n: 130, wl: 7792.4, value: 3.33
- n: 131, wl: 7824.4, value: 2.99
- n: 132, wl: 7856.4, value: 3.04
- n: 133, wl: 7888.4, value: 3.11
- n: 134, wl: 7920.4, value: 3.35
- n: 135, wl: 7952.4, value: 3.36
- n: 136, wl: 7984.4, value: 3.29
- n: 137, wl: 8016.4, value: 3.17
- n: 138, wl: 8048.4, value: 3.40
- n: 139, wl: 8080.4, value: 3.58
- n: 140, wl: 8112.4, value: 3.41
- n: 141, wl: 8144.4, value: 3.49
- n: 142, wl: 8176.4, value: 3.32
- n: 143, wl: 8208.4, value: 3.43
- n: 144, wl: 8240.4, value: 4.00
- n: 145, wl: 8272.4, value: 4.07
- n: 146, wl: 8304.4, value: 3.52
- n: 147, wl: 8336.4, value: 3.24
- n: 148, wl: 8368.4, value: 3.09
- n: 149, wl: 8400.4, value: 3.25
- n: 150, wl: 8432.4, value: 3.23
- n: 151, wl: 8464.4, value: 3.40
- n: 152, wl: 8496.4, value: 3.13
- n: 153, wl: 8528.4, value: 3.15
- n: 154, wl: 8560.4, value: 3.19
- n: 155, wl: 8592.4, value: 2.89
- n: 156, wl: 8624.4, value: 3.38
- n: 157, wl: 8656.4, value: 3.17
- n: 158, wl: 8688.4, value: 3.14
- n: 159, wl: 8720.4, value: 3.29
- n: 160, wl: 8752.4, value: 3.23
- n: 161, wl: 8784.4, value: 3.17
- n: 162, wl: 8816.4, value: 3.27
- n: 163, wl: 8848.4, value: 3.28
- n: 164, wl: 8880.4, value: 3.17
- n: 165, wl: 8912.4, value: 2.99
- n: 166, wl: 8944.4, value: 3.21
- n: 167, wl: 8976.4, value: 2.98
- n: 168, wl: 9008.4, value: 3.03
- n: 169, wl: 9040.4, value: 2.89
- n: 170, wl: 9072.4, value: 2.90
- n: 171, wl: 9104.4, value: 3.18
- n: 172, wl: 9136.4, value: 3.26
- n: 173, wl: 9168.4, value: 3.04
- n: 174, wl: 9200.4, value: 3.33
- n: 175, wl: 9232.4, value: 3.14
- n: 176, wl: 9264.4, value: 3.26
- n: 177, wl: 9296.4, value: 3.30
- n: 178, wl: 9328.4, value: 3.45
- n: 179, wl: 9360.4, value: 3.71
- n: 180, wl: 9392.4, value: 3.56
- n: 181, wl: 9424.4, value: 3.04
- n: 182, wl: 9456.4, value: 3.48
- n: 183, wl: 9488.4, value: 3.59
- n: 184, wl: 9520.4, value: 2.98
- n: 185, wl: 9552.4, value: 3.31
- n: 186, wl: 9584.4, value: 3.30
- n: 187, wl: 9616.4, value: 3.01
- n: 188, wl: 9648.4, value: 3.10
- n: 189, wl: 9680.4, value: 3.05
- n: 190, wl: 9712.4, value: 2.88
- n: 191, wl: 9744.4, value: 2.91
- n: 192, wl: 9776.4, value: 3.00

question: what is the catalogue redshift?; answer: 0.26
